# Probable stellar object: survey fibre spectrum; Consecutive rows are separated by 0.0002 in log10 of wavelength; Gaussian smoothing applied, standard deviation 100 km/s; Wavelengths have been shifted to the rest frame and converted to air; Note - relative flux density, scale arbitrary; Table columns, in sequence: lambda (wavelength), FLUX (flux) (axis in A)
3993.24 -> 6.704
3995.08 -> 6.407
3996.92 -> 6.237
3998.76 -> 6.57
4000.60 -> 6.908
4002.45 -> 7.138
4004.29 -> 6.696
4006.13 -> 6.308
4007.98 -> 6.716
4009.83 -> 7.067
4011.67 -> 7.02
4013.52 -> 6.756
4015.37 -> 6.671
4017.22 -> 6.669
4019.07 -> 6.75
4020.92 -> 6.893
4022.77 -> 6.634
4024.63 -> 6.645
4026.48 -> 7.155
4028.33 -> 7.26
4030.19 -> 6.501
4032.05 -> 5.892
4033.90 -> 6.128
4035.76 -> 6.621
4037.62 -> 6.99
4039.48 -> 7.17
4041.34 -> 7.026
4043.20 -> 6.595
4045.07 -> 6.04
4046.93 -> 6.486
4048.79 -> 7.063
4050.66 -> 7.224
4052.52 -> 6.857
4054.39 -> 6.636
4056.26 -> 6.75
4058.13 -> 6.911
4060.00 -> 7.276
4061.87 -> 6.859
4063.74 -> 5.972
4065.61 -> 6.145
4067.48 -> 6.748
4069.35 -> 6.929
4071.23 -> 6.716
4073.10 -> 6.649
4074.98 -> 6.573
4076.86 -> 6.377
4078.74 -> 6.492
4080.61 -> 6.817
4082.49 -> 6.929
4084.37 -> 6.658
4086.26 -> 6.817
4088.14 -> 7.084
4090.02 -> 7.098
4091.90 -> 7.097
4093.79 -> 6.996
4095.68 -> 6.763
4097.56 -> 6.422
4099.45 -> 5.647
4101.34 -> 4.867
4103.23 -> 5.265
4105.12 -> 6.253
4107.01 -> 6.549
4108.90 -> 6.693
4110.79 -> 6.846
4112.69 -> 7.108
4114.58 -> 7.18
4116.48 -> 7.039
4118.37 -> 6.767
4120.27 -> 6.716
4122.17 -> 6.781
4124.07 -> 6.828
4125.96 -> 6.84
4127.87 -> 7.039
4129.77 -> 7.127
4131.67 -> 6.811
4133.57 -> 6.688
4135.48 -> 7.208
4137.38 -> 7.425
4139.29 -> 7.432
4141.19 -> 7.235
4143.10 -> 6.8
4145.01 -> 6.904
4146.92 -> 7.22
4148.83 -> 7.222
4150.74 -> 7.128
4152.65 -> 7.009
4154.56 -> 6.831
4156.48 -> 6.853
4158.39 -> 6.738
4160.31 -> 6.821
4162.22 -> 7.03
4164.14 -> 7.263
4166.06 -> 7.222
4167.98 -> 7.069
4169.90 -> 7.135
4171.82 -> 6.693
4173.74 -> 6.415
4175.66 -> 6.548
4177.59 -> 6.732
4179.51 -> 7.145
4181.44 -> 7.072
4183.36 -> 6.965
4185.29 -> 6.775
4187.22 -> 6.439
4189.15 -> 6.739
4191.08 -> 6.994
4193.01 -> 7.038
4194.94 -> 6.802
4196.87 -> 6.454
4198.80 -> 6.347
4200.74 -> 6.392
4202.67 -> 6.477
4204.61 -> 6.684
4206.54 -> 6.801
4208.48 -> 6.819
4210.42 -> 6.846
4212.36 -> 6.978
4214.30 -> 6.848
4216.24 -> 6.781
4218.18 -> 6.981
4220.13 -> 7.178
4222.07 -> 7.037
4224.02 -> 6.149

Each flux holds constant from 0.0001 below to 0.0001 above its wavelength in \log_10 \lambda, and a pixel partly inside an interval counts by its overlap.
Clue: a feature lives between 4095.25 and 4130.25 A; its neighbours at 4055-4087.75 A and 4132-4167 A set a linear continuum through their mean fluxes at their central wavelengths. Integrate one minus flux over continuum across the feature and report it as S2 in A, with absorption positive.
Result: 1.7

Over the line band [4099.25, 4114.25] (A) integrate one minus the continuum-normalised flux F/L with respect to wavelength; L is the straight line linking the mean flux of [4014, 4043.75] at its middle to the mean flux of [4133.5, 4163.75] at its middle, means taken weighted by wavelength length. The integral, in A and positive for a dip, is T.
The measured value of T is 1.55 A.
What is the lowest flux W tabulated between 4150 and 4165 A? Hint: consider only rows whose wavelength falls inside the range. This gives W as 6.738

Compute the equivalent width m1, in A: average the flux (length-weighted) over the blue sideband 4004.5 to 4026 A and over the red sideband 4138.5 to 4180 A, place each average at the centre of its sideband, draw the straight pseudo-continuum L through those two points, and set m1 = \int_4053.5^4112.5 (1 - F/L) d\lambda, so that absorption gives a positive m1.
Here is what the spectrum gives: 2.3 A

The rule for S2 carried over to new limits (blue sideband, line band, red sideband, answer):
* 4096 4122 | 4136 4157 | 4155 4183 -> -1.2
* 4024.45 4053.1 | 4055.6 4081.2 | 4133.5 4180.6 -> 0.5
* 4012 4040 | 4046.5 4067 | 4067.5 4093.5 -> 0.0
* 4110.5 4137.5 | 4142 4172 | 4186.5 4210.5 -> -0.8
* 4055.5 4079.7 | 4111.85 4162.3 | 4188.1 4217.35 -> -2.3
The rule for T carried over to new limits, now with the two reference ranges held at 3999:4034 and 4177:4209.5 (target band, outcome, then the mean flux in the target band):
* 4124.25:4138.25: -0.55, 7.01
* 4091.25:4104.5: 1.20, 6.13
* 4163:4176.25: -0.34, 6.92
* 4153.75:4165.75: -0.35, 6.94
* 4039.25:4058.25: -0.11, 6.78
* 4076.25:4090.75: -0.10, 6.79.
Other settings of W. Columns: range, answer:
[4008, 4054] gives 5.892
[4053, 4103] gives 4.867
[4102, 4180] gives 5.265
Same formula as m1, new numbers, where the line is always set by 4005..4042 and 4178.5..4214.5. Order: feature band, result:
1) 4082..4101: 0.18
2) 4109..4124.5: -0.33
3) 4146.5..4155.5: -0.42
